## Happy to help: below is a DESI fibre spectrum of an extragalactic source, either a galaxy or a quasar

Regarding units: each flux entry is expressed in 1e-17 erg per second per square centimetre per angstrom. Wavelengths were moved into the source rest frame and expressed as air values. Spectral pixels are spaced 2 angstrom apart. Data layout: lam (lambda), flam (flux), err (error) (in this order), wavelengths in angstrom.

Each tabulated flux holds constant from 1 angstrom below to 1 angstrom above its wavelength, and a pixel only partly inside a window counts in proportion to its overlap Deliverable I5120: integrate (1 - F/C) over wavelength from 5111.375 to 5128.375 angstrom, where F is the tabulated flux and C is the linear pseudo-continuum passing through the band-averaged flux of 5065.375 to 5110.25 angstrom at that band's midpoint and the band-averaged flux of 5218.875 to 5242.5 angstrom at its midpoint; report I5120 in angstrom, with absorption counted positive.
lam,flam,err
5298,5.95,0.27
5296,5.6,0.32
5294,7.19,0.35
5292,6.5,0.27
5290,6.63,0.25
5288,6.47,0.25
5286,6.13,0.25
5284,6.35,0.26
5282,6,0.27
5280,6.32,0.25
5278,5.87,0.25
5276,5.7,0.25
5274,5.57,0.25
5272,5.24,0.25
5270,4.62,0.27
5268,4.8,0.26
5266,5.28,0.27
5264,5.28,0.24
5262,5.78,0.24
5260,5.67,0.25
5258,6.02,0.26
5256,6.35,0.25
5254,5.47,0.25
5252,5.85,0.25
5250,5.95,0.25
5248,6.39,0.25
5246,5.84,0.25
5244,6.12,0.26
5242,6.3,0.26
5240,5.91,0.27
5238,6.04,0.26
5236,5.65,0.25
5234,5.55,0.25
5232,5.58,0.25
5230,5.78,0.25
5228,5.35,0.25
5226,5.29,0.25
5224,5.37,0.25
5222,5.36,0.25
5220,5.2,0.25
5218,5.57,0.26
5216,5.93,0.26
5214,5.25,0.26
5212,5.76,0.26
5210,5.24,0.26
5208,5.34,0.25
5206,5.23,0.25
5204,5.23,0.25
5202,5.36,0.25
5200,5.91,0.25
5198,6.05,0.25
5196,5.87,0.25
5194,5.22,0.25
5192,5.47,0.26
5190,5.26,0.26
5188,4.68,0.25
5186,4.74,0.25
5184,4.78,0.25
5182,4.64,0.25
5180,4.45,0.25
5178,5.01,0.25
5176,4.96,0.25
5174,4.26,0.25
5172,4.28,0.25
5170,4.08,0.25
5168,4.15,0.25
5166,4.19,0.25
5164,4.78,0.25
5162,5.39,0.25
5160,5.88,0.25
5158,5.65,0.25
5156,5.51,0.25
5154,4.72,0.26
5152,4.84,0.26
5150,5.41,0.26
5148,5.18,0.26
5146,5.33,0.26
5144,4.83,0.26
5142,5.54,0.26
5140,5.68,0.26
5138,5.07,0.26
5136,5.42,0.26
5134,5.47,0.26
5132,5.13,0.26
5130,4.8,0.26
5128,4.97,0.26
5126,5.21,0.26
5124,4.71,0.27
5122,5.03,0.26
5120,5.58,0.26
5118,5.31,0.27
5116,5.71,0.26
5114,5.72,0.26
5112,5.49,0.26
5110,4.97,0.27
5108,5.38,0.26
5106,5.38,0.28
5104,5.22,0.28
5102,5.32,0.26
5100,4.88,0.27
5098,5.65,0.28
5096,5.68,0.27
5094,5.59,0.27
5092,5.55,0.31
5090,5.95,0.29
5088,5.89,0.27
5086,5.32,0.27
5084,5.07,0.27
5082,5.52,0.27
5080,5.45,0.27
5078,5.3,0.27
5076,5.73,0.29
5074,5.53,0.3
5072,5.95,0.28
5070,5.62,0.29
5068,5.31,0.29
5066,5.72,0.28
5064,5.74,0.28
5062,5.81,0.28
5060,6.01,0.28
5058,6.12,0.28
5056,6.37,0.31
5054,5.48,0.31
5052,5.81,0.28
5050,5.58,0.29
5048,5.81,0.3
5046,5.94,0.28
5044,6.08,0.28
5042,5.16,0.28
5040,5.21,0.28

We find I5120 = 0.6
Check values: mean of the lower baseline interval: 5.48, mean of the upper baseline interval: 5.6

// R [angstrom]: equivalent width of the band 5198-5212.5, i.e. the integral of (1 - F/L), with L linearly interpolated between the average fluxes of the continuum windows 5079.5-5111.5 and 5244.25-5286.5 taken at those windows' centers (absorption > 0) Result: 0.4 angstrom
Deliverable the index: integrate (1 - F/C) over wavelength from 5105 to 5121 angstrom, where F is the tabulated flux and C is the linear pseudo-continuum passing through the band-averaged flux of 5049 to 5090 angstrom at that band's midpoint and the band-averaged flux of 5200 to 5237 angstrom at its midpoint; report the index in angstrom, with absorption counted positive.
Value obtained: 0.5 angstrom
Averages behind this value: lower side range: 5.67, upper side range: 5.46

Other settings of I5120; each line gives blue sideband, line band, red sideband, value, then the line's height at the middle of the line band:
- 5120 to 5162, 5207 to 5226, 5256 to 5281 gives -0.07 angstrom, 5.42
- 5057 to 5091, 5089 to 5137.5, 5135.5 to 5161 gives 1.20 angstrom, 5.47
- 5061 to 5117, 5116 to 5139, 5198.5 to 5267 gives 1.55 angstrom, 5.55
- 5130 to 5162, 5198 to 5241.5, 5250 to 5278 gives -0.73 angstrom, 5.45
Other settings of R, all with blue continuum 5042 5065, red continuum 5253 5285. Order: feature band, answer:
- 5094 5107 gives 1.0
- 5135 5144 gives 0.6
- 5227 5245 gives -0.4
